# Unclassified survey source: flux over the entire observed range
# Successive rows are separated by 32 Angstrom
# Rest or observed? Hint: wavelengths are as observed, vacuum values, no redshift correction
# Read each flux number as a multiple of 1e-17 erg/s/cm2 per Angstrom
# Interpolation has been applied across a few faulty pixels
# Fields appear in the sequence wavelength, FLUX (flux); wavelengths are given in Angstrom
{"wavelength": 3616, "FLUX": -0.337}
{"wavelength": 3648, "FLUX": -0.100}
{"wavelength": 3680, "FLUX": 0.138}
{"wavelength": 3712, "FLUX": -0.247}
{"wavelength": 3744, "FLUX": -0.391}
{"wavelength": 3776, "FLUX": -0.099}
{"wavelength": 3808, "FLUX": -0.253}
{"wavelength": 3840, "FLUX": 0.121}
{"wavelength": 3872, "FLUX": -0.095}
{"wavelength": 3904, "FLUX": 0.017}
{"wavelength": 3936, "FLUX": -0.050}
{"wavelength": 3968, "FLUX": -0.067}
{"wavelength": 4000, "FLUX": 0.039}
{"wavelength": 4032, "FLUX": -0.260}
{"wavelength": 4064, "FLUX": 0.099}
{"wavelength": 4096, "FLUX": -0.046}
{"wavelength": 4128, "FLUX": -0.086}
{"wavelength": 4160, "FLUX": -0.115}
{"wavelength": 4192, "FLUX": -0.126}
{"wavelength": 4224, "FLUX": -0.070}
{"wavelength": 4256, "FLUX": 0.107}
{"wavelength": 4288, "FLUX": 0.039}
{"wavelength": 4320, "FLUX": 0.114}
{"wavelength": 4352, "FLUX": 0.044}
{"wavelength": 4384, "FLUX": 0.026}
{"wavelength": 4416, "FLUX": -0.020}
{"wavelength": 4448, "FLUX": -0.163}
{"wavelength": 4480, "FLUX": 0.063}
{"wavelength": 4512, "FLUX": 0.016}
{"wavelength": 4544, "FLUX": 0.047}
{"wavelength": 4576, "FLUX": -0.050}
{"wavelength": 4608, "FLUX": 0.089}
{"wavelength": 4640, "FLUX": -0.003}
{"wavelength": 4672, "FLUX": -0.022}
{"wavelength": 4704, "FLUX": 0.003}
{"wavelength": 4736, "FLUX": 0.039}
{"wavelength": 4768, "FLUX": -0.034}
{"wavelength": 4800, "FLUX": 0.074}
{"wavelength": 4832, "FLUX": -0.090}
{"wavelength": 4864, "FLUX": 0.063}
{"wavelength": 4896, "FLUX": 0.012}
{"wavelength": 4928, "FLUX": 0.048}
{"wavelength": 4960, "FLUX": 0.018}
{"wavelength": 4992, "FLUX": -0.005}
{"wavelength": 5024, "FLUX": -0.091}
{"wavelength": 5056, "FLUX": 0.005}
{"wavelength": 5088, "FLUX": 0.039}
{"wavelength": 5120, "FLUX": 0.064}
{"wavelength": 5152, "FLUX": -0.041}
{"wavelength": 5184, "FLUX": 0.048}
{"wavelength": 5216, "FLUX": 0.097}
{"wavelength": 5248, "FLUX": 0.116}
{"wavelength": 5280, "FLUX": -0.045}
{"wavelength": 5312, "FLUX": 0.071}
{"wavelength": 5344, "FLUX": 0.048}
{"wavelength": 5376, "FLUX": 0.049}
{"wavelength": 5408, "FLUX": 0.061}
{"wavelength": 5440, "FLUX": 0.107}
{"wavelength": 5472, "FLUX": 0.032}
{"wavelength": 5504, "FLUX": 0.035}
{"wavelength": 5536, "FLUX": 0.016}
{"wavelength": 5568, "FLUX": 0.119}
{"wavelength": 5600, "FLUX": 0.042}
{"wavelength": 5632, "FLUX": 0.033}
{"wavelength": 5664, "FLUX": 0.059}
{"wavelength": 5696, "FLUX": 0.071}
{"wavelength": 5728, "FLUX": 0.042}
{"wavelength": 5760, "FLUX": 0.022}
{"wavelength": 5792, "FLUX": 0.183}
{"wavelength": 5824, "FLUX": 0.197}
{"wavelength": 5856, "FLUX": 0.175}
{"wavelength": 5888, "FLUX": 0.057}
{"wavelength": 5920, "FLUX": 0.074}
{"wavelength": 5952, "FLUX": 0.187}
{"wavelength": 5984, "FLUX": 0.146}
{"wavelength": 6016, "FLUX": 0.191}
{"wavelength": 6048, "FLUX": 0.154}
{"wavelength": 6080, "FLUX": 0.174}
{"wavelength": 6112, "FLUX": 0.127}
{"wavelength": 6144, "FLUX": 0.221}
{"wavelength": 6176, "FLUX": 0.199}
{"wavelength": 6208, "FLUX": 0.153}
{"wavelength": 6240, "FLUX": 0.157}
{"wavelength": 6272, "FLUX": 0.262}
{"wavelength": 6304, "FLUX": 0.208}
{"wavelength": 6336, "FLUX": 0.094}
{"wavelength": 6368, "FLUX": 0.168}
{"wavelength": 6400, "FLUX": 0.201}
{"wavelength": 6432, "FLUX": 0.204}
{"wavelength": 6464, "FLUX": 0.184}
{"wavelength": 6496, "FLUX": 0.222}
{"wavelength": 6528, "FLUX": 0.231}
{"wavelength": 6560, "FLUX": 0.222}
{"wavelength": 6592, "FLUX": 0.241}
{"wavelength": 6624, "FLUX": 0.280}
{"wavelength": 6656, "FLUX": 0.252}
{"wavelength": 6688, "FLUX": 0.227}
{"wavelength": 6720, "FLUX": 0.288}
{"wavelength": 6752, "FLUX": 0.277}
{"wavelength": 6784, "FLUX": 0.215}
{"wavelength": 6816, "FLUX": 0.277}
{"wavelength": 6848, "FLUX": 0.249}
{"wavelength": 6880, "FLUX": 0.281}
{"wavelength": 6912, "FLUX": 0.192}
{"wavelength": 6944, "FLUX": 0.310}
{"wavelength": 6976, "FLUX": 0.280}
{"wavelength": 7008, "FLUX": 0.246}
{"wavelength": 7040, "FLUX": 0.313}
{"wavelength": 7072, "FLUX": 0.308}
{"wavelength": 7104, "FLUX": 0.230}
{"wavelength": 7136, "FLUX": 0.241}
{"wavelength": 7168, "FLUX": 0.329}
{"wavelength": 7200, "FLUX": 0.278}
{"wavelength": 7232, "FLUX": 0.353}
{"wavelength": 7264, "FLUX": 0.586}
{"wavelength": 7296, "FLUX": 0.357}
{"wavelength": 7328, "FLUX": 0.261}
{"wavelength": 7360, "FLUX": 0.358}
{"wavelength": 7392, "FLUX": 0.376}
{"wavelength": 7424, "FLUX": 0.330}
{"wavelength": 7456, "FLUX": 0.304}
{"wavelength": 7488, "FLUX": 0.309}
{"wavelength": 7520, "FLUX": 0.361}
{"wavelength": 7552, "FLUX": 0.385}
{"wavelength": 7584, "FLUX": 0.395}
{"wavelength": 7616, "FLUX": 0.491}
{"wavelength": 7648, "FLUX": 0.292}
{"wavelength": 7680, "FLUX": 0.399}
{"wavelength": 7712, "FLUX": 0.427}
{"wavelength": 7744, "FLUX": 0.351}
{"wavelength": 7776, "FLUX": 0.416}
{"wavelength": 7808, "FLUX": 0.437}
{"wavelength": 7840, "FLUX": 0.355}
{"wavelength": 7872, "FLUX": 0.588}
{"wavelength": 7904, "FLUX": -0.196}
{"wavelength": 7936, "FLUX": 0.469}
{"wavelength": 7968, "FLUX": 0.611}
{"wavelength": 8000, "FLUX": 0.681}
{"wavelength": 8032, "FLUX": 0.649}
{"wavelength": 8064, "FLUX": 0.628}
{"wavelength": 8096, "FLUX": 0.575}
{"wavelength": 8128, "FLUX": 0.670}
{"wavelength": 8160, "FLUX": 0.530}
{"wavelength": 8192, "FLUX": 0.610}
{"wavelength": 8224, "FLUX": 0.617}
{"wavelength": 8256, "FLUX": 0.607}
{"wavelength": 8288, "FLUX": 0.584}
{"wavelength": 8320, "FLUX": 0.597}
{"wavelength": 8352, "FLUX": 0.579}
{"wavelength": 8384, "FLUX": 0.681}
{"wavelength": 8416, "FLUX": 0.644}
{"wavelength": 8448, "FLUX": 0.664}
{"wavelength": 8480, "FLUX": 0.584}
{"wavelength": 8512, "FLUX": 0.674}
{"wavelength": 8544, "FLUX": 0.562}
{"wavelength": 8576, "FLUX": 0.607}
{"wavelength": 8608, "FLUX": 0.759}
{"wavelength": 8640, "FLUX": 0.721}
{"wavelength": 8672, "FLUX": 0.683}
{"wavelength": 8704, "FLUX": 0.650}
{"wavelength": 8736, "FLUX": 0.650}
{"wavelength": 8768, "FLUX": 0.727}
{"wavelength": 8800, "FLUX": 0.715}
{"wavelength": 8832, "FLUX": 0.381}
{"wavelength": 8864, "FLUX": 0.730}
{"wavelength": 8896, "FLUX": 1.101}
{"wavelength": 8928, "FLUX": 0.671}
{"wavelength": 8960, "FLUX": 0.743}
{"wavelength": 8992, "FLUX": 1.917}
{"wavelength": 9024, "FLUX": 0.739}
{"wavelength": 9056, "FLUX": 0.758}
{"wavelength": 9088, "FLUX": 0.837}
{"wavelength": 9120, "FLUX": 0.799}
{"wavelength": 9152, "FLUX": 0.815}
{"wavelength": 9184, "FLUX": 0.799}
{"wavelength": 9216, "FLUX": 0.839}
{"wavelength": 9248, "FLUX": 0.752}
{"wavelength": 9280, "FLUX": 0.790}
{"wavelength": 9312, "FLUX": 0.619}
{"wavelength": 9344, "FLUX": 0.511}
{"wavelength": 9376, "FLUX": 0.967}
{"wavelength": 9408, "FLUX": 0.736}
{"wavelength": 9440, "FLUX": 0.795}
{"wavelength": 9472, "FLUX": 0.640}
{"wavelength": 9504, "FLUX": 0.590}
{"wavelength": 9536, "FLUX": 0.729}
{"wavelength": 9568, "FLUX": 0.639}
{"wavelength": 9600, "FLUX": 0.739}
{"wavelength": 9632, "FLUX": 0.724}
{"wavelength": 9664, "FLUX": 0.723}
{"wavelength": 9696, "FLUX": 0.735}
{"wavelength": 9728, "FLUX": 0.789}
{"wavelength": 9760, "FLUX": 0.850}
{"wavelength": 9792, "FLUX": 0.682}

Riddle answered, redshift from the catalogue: 0.989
